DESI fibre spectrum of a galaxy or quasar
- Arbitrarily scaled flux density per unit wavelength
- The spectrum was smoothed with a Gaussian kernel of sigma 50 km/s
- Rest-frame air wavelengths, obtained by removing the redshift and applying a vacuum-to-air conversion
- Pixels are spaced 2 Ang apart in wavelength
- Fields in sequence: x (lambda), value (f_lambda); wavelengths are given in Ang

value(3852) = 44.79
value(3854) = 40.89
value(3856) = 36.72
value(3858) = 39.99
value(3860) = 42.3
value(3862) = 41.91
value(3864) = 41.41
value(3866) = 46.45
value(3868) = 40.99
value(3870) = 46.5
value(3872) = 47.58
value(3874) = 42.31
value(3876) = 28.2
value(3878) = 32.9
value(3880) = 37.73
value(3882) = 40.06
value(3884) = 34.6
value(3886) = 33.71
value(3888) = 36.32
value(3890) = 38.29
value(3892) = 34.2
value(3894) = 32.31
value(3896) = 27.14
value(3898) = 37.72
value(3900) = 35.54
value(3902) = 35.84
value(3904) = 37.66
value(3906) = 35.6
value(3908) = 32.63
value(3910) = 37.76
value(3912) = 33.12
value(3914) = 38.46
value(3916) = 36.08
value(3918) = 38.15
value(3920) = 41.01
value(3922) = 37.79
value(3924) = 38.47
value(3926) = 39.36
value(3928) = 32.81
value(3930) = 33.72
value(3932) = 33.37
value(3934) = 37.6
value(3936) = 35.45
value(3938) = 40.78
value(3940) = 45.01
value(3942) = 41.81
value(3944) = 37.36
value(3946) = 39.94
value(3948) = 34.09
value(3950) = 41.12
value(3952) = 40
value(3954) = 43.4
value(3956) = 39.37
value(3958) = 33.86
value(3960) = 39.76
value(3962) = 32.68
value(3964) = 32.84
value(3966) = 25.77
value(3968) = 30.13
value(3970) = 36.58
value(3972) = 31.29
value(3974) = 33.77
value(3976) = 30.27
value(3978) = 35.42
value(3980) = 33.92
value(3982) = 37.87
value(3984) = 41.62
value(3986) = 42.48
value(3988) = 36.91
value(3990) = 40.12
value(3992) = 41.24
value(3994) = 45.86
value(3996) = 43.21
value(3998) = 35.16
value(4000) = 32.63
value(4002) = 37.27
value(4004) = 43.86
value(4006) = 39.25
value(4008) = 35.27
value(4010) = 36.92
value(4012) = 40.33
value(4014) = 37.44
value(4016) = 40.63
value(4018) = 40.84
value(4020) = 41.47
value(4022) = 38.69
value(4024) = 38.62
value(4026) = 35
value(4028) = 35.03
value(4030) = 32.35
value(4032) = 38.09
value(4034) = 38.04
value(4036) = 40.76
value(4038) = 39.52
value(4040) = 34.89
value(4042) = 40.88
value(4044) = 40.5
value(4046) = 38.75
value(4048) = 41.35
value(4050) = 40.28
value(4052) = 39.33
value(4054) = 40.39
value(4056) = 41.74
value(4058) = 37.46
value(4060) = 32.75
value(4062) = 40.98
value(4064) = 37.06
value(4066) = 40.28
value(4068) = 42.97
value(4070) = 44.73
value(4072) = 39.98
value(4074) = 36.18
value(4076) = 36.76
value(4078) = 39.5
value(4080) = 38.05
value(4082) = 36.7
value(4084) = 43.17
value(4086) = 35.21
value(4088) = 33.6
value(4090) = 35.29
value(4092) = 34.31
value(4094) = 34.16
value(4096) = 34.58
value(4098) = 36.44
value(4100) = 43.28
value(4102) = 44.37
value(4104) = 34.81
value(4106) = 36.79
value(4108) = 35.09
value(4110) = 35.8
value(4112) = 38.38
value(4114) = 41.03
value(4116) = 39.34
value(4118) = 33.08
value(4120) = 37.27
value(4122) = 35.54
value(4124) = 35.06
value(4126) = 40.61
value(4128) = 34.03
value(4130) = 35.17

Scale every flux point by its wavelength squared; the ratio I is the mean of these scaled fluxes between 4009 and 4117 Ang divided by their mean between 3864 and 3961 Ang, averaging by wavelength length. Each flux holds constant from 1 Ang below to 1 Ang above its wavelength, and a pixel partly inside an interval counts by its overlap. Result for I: 1.10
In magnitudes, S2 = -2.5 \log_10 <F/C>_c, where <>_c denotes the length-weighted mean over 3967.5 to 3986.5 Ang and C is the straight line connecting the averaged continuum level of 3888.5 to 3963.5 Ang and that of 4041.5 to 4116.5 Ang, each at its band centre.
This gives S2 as 0.07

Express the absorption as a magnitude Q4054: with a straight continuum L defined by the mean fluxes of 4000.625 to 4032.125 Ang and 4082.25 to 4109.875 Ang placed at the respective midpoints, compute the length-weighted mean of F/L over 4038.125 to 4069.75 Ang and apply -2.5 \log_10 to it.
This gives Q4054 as -0.05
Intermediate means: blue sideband 38.1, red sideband 37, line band 39.4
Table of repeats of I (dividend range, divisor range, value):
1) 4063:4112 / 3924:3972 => 1.11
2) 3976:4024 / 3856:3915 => 1.10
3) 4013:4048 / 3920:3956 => 1.05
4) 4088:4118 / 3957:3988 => 1.14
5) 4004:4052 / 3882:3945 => 1.12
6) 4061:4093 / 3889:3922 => 1.17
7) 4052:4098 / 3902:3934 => 1.13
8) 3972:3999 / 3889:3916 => 1.13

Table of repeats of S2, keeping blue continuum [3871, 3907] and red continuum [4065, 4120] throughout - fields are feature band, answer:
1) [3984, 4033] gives -0.05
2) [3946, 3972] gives 0.03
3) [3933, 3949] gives -0.07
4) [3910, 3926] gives -0.04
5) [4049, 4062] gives -0.04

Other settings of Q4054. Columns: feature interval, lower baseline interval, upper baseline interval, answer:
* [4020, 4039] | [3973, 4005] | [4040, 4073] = 0.05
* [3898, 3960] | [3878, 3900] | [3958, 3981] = -0.11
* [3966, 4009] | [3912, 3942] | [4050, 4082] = 0.04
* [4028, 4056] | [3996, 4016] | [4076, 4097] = -0.04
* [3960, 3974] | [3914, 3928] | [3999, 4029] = 0.18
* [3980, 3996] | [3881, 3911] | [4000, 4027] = -0.07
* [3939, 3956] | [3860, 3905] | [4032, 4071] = -0.05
